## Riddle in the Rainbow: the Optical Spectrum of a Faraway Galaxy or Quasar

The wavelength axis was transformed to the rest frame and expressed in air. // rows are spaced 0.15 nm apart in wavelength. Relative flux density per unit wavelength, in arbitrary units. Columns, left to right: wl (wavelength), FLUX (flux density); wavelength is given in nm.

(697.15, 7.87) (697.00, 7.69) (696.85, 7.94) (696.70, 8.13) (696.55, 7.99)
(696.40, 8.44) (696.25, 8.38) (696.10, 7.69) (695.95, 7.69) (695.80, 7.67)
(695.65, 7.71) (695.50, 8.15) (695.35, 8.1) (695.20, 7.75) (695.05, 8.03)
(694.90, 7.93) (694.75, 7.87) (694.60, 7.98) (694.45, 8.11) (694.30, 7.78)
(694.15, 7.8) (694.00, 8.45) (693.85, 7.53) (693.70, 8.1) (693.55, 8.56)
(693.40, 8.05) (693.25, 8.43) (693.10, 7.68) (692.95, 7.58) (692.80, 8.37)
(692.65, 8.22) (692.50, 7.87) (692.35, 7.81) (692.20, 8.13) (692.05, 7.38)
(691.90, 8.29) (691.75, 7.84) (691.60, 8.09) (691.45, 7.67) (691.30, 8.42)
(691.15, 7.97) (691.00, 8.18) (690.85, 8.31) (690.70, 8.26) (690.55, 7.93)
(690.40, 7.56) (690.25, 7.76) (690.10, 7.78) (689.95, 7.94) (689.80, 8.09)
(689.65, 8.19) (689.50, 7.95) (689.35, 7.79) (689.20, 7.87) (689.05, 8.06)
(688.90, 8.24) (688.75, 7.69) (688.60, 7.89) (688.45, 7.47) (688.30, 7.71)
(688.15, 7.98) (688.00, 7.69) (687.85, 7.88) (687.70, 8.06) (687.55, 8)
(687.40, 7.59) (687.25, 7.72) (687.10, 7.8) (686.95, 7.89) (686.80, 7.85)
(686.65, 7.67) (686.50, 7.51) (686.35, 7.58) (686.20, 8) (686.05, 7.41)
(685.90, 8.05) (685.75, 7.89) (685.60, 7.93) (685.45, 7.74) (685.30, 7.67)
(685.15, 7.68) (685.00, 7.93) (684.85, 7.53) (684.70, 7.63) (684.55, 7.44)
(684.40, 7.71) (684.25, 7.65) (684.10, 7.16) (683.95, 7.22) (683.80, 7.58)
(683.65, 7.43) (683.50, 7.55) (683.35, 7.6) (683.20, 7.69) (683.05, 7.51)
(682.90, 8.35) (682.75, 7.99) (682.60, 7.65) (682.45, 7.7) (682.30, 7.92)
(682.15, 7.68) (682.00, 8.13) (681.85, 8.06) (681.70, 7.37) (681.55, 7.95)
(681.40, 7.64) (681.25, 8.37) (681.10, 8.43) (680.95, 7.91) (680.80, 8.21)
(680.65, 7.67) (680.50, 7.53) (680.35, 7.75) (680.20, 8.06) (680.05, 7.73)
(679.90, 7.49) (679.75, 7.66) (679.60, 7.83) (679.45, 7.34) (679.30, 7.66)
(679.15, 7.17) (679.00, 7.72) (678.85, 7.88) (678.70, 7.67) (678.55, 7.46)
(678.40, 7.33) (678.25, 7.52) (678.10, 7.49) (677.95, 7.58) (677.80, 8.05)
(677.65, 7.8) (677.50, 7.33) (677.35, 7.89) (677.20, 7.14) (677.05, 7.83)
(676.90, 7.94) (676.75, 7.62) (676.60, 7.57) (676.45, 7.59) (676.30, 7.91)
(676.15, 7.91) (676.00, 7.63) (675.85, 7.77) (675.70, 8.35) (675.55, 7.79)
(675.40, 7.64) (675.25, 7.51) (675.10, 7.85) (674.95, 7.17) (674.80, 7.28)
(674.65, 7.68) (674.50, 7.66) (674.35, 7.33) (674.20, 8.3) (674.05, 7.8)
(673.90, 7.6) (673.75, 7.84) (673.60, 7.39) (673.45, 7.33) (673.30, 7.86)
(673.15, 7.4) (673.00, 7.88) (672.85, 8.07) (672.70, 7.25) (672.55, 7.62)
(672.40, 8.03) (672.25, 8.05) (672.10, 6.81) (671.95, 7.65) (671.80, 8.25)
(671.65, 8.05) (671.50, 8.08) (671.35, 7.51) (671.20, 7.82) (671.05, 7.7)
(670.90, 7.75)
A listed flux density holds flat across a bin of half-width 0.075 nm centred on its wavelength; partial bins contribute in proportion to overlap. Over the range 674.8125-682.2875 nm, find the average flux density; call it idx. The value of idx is 7.72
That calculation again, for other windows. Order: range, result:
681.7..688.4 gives 7.73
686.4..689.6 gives 7.83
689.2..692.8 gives 7.98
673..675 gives 7.6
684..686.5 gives 7.68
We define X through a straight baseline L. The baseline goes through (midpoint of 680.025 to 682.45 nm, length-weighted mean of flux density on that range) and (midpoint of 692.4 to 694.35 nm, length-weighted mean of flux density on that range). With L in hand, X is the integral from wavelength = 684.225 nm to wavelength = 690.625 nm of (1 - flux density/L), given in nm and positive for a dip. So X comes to 0.13 nm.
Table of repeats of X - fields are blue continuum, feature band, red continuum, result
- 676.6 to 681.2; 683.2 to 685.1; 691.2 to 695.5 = 0.06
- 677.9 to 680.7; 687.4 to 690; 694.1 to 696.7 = -0.03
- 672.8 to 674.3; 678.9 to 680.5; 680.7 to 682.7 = 0.05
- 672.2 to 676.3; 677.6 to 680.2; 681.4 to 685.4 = 0.02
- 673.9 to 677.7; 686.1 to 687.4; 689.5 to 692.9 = 0.03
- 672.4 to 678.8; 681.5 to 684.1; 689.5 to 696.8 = 0.03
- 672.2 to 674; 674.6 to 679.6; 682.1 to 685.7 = 0.03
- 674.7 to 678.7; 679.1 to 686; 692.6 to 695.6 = 0.03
